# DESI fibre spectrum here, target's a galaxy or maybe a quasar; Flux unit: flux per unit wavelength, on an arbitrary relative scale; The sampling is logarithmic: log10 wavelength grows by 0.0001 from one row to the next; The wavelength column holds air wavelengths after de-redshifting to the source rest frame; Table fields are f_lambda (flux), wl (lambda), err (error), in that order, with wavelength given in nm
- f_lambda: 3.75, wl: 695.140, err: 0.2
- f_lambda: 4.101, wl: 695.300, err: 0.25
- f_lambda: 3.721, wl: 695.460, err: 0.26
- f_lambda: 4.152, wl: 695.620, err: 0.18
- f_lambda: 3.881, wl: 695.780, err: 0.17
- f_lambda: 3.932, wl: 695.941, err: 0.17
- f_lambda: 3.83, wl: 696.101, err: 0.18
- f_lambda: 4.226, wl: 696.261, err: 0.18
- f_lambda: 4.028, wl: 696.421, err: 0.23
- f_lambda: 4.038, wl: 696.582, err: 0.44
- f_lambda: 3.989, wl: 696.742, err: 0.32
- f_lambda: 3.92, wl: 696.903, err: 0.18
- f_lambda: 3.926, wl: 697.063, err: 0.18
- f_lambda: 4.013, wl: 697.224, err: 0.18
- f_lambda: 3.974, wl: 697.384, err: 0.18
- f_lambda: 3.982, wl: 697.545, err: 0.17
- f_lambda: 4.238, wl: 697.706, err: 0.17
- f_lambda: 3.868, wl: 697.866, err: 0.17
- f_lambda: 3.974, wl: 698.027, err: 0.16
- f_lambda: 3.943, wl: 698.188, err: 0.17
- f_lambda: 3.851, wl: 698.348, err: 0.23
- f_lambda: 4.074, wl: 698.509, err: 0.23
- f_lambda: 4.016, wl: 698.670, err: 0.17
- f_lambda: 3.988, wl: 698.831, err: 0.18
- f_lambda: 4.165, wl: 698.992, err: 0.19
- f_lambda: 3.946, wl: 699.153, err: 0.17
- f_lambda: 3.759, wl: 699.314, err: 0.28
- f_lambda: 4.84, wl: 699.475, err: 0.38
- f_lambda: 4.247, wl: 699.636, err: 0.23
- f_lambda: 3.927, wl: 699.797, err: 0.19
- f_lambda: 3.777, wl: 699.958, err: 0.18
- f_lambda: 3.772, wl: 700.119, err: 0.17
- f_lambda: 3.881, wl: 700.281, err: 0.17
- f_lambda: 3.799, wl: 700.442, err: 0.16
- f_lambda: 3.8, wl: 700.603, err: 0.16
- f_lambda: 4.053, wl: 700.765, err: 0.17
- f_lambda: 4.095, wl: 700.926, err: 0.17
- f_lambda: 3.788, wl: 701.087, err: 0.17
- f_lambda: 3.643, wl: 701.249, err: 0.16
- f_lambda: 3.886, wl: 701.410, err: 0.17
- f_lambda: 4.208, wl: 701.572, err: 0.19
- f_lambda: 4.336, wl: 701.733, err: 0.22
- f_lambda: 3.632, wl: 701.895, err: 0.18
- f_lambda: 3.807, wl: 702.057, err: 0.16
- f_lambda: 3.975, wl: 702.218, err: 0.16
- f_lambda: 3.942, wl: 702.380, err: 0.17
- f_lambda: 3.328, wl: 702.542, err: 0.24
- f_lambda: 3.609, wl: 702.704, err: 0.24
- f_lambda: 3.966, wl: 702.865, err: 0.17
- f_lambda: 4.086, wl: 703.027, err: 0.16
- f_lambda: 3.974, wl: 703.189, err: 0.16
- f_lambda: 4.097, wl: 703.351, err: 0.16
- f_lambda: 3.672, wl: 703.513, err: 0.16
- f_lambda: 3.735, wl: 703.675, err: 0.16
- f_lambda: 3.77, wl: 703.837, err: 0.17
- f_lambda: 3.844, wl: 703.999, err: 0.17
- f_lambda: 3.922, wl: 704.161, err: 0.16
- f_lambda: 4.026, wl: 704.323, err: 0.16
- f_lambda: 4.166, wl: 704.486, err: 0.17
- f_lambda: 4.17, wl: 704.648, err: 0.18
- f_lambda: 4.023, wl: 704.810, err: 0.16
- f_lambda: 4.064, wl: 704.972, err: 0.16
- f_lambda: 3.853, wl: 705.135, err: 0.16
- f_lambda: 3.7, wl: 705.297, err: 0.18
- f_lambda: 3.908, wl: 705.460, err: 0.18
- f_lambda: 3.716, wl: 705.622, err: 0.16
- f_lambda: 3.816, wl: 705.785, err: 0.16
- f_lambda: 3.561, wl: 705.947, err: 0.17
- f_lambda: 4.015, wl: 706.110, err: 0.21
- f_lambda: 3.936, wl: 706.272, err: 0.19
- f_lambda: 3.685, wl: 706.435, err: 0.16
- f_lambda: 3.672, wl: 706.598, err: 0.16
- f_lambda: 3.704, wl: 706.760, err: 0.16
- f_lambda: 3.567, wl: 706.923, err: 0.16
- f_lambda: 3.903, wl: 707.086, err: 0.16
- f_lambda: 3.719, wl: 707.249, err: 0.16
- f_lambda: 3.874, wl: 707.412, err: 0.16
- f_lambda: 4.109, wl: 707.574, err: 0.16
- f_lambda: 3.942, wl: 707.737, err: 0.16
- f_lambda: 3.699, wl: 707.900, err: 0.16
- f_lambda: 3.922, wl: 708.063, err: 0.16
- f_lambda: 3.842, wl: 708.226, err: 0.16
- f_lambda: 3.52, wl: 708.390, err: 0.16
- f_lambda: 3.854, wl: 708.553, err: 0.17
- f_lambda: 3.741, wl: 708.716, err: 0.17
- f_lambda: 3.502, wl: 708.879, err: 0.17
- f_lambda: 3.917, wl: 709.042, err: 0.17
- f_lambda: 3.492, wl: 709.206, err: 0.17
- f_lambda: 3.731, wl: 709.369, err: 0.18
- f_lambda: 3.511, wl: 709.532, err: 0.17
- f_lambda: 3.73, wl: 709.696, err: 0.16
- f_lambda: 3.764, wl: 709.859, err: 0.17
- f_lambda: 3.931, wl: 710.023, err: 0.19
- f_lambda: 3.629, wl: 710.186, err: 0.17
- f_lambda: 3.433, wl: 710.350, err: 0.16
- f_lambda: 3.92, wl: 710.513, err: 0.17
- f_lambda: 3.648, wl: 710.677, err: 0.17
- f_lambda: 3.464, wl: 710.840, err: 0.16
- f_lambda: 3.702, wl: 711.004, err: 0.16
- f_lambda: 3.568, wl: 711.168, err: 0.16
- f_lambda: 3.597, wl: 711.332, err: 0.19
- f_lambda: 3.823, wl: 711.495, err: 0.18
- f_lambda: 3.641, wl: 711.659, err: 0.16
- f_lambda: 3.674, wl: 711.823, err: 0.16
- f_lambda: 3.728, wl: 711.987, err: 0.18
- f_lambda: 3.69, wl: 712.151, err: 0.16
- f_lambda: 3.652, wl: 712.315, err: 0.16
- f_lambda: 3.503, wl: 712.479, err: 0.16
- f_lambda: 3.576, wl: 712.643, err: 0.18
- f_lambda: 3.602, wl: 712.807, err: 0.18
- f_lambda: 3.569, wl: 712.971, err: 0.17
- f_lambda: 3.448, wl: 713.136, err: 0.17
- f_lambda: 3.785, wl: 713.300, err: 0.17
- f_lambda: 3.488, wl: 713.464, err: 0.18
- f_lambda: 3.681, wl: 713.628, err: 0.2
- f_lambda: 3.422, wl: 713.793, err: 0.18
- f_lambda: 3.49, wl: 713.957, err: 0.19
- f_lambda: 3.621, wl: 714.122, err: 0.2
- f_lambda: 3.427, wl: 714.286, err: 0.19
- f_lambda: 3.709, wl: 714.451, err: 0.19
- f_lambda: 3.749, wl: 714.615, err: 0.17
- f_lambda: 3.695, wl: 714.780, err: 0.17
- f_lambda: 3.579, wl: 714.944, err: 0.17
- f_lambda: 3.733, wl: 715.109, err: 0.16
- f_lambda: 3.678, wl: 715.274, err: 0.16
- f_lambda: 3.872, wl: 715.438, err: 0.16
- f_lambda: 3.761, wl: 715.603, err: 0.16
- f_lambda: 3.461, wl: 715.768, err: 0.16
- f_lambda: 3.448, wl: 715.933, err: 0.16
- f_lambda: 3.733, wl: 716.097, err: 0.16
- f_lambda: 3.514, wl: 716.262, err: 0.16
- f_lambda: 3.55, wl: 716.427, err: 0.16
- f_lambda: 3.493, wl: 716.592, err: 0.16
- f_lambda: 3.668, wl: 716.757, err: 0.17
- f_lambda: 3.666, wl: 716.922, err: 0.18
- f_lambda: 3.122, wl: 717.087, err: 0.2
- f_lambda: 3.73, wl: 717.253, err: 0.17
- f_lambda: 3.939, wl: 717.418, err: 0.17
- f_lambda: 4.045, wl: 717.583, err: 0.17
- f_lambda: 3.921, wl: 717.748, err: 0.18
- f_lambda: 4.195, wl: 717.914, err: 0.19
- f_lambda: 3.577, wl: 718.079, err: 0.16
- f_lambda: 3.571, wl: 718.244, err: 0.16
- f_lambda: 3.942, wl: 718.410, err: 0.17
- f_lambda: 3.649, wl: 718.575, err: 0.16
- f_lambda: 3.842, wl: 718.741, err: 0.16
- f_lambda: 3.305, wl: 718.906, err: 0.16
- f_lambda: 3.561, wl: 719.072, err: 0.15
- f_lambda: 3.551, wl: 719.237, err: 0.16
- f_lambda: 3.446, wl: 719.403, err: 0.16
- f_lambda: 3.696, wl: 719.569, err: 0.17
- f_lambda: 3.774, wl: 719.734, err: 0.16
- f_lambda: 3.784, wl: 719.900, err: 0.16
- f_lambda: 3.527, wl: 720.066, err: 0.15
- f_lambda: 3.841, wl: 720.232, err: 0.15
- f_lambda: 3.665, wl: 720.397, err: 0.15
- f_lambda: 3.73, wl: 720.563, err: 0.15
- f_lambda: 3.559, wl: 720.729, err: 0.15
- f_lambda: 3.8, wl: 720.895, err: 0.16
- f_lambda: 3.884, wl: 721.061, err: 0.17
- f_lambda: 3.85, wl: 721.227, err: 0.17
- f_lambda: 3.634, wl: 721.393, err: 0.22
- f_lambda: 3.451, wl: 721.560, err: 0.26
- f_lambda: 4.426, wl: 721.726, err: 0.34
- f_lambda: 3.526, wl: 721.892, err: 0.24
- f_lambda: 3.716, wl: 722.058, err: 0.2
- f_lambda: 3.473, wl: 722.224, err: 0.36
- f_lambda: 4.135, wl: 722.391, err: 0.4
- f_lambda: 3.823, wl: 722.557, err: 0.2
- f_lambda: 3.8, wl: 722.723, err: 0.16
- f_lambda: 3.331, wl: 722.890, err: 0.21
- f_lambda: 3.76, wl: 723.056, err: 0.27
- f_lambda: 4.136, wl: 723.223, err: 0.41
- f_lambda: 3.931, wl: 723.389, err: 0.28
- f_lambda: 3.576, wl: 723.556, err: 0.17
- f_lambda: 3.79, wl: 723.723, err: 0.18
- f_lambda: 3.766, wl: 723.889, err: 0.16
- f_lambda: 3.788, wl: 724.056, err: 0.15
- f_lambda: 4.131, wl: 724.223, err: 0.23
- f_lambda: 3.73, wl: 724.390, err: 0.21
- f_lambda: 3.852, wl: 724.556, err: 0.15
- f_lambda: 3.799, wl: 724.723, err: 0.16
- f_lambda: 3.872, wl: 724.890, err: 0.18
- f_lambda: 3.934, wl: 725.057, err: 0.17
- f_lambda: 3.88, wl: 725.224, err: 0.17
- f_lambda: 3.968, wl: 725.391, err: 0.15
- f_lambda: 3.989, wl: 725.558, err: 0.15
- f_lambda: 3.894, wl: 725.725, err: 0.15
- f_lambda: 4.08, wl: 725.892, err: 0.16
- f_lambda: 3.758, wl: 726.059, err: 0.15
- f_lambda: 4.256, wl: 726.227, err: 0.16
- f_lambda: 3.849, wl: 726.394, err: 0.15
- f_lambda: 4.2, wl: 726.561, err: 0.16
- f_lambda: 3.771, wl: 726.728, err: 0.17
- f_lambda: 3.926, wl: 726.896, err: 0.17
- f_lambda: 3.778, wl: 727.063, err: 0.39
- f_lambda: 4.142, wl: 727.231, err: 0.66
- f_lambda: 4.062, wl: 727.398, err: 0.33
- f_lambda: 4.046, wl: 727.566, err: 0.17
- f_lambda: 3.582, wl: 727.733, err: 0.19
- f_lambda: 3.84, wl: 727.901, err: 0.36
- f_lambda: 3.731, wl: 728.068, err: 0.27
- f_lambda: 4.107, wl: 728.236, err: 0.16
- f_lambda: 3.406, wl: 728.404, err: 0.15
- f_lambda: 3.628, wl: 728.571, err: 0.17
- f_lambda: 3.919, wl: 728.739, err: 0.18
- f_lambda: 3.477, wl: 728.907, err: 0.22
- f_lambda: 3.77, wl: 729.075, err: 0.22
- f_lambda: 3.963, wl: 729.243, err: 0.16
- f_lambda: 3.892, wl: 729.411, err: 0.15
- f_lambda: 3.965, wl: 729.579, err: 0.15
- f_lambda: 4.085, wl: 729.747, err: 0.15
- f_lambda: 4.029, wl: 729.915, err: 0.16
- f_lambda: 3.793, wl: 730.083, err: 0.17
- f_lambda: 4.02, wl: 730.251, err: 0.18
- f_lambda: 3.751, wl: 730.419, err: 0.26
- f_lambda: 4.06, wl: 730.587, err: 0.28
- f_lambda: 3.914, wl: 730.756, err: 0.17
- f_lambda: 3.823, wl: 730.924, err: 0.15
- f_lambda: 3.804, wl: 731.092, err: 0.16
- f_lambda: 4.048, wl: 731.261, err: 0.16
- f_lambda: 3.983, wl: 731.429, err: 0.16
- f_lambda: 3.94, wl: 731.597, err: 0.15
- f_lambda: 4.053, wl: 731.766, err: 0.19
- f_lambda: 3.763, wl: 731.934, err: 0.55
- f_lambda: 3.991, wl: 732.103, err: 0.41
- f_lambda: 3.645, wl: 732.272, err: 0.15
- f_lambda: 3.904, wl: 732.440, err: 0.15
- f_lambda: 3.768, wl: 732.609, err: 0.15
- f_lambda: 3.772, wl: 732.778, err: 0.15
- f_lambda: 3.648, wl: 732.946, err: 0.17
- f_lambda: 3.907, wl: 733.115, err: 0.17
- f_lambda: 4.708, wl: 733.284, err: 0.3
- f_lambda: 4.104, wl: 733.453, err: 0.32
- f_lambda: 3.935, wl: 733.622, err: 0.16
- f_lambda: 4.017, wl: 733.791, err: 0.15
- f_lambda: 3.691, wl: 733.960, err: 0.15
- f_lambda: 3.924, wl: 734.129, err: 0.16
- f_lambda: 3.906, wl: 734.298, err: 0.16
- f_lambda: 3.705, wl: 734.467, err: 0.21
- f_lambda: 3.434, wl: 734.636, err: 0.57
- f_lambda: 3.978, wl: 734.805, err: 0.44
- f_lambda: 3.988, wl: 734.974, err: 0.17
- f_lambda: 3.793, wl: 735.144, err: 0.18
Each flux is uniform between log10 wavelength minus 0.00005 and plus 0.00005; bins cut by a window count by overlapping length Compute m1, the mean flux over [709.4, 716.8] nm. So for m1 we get 3.63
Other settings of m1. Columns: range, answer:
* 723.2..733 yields 3.88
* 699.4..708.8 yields 3.88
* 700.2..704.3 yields 3.88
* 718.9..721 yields 3.65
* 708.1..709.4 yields 3.7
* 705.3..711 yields 3.75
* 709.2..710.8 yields 3.68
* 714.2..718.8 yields 3.69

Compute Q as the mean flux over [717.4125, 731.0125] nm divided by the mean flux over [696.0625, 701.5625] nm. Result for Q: 0.96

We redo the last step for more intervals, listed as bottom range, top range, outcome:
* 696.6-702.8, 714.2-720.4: 0.93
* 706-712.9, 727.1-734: 1.05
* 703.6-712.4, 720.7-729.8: 1.02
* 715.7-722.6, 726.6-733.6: 1.05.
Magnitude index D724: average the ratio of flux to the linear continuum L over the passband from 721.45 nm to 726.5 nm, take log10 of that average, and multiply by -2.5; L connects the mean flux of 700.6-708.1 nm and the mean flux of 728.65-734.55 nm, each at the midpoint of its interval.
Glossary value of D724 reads 0.01 mag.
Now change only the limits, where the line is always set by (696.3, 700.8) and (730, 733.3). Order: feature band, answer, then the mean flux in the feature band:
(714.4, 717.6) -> 0.08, 3.65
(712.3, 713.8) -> 0.11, 3.58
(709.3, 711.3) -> 0.08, 3.67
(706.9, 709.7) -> 0.06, 3.76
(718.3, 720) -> 0.08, 3.65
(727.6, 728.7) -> 0.05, 3.74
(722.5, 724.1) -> 0.04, 3.77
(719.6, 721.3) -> 0.05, 3.74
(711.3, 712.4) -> 0.07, 3.69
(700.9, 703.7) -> 0.03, 3.88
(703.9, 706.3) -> 0.02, 3.91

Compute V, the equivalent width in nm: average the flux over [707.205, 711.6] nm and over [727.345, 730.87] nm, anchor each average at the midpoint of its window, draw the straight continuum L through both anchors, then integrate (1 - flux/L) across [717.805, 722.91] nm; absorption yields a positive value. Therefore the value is 0.109 nm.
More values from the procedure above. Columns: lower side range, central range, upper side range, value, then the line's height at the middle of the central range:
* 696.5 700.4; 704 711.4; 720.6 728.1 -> 0.311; 3.95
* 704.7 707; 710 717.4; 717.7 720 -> 0.237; 3.74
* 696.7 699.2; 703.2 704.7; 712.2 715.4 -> -0.033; 3.85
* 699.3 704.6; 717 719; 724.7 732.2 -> 0.089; 3.91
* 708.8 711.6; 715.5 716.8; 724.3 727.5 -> 0.065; 3.77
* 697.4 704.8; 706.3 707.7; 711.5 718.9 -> 0.012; 3.82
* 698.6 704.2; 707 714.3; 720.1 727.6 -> 0.398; 3.89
